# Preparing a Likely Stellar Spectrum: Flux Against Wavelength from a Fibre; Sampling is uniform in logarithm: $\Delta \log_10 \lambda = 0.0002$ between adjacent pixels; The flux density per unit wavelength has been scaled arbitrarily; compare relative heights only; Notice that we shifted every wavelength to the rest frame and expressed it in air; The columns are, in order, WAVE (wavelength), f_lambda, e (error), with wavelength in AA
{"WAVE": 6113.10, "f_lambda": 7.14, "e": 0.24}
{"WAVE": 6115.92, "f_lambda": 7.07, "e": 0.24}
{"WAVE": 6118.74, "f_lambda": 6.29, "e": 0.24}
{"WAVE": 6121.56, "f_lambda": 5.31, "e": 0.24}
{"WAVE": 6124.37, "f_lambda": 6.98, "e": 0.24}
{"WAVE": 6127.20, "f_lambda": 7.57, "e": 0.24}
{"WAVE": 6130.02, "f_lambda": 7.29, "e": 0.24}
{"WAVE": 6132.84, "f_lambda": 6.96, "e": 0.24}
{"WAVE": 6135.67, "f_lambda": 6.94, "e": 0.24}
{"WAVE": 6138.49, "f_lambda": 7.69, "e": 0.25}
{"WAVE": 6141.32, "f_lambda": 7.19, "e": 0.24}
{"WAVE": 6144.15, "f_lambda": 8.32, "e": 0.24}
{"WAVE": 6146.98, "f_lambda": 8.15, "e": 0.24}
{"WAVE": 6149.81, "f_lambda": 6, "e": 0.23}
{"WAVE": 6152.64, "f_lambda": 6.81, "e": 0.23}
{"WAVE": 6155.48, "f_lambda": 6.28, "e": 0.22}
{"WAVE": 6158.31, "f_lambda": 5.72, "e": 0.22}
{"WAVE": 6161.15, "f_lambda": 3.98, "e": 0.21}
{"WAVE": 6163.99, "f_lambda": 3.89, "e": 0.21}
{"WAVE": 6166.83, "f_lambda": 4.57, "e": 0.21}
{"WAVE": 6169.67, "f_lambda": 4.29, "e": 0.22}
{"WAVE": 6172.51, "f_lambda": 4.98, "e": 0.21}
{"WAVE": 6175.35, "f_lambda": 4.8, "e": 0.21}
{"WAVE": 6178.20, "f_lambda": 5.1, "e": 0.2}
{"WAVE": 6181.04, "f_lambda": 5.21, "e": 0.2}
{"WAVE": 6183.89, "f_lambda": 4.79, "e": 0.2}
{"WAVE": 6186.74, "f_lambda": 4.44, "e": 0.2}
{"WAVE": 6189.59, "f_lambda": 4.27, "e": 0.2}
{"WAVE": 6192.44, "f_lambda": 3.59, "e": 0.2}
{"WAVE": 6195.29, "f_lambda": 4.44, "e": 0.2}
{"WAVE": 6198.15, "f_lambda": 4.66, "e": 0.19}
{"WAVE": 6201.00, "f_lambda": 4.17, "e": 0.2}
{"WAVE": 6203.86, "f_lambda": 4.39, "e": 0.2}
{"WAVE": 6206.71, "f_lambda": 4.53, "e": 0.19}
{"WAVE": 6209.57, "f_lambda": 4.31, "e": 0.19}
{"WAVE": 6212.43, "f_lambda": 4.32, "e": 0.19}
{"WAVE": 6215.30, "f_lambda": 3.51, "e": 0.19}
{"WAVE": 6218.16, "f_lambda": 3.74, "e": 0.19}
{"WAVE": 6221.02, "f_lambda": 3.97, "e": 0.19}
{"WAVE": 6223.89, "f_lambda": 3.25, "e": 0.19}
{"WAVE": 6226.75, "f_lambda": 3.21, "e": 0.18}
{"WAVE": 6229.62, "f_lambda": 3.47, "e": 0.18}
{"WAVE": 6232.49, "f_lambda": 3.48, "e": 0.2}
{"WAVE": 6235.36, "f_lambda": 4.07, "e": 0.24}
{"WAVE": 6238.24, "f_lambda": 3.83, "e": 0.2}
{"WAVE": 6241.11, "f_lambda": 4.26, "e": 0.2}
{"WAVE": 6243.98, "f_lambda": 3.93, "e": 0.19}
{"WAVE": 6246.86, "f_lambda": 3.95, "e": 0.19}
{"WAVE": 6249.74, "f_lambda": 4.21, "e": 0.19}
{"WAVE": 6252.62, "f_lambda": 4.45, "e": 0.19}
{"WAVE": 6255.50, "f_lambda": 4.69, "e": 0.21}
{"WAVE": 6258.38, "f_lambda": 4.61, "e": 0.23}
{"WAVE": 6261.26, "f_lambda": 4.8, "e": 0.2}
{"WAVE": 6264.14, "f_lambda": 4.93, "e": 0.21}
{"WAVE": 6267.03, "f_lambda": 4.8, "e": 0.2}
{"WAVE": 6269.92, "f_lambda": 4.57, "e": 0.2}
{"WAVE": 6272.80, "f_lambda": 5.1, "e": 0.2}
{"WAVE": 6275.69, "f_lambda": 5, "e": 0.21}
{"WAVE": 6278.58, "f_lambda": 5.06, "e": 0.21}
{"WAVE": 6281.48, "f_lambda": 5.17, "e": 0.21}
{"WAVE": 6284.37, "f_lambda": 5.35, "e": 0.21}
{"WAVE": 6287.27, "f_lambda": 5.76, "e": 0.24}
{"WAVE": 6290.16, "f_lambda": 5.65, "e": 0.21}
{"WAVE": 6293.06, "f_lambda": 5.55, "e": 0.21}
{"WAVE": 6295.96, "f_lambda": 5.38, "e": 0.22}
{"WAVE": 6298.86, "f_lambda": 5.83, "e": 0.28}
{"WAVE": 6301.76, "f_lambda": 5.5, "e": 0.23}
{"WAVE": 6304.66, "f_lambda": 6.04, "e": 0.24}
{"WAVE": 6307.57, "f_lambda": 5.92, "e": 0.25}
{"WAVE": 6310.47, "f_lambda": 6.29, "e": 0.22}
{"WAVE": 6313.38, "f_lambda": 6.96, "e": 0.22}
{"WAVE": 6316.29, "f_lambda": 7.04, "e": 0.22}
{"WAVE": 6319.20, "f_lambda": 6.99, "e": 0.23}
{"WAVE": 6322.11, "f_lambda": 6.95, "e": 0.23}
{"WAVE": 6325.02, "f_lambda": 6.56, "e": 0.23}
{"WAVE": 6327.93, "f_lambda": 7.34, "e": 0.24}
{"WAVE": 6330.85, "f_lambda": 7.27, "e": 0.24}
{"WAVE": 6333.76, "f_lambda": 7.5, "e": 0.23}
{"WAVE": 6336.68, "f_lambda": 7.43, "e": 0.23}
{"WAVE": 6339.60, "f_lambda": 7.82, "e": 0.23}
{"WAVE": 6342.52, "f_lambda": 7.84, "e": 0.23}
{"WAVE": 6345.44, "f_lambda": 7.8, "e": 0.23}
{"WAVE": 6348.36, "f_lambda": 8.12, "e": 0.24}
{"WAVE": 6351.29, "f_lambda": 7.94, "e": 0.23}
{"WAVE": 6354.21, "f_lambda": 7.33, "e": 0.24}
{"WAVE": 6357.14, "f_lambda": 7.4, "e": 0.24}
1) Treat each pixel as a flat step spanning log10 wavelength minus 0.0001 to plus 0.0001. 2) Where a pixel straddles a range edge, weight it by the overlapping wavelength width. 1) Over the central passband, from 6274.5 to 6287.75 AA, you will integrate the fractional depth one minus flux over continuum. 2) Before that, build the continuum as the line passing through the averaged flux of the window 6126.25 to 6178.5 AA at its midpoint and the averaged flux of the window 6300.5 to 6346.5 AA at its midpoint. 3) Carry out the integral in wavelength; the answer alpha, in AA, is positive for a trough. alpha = 3.0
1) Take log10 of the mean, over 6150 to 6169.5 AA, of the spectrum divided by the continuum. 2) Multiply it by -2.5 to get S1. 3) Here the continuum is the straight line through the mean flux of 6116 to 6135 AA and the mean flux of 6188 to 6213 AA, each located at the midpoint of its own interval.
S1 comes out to 0.09 mag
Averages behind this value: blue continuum 6.76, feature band 5.2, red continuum 4.3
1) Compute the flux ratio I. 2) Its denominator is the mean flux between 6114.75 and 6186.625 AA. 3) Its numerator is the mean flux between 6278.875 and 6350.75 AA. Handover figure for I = 1.1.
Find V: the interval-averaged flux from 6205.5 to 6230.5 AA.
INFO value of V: 3.81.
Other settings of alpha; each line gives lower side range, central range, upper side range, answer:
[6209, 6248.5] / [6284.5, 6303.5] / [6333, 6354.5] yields 1.4 AA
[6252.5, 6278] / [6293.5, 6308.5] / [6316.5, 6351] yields 1.1 AA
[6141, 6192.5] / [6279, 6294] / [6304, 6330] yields 2.3 AA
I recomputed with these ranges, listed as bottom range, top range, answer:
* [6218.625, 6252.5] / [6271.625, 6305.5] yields 1.43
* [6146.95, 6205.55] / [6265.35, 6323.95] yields 1.17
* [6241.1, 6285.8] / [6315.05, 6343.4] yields 1.55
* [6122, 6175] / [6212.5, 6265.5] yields 0.64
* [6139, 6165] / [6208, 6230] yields 0.59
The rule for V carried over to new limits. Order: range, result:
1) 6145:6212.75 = 4.94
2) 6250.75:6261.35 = 4.6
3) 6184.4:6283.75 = 4.28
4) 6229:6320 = 5.09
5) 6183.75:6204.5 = 4.31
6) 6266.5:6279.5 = 4.91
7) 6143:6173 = 5.72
